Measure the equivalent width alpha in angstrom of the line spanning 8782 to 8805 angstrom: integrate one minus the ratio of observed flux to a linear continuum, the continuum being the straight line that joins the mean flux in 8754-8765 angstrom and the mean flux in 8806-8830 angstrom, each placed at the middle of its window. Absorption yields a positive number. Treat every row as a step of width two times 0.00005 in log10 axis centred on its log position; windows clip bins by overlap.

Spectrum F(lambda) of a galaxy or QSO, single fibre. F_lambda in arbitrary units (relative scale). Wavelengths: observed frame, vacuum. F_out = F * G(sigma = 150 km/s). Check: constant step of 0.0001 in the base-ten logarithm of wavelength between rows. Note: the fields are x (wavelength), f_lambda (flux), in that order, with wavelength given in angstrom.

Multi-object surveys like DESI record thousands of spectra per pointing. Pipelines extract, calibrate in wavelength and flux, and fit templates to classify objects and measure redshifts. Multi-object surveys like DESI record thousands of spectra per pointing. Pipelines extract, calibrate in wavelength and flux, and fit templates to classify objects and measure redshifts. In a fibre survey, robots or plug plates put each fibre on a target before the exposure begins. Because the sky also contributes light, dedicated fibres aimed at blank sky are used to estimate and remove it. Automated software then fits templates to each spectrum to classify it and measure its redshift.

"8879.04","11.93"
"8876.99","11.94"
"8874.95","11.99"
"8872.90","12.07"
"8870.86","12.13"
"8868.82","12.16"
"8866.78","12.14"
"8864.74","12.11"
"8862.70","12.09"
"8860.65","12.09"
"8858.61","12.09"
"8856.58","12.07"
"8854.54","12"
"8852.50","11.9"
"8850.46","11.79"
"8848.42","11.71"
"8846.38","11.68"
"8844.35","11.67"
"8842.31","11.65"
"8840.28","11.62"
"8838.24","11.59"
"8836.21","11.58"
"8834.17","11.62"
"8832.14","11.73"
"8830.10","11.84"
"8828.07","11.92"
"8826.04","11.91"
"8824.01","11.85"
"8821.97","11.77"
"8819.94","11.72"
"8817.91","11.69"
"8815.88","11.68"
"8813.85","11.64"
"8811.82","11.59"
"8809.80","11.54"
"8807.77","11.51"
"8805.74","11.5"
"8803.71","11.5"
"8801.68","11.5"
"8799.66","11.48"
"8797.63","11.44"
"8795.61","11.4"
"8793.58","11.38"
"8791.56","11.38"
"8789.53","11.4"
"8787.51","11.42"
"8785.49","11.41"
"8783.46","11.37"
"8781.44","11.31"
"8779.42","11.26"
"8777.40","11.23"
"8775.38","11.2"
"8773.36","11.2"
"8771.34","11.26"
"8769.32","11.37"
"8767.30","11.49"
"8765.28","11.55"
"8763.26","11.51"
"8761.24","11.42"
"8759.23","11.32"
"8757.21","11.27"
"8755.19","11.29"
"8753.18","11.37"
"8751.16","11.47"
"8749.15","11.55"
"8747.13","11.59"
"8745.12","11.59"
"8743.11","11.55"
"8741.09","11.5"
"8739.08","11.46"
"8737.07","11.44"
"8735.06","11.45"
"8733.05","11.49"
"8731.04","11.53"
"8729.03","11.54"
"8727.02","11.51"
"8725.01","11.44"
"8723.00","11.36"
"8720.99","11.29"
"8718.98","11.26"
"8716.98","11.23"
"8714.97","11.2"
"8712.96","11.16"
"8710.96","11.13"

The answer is 0.29 angstrom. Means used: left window 11.4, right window 11.7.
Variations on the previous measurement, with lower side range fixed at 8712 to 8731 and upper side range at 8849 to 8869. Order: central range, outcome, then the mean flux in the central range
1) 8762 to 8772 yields 0.11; 11.4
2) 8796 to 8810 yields 0.31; 11.5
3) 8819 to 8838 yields 0.18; 11.8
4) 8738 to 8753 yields -0.08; 11.5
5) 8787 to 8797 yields 0.25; 11.4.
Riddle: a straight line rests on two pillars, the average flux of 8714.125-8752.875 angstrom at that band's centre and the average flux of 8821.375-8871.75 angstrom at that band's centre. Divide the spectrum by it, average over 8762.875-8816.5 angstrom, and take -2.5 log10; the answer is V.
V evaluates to 0.02 mag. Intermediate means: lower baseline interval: 11.4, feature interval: 11.4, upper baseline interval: 11.9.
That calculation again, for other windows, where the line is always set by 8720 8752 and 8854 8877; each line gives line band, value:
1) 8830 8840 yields 0.03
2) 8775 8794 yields 0.03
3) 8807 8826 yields 0.02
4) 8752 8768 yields 0.02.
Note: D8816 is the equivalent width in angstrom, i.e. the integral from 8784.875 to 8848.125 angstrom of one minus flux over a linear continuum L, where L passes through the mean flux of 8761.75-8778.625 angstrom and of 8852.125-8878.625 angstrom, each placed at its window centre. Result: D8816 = 0.50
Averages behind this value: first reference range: 11.3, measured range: 11.6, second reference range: 12.1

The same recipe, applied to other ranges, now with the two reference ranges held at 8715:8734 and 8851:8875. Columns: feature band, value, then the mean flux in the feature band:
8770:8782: 0.4 angstrom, 11.2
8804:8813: 0.2 angstrom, 11.5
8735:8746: 0.0 angstrom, 11.5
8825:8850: 0.5 angstrom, 11.7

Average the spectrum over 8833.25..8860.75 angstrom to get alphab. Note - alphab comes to 11.8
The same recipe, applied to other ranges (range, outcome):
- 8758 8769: 11.4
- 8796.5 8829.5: 11.6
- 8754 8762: 11.3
